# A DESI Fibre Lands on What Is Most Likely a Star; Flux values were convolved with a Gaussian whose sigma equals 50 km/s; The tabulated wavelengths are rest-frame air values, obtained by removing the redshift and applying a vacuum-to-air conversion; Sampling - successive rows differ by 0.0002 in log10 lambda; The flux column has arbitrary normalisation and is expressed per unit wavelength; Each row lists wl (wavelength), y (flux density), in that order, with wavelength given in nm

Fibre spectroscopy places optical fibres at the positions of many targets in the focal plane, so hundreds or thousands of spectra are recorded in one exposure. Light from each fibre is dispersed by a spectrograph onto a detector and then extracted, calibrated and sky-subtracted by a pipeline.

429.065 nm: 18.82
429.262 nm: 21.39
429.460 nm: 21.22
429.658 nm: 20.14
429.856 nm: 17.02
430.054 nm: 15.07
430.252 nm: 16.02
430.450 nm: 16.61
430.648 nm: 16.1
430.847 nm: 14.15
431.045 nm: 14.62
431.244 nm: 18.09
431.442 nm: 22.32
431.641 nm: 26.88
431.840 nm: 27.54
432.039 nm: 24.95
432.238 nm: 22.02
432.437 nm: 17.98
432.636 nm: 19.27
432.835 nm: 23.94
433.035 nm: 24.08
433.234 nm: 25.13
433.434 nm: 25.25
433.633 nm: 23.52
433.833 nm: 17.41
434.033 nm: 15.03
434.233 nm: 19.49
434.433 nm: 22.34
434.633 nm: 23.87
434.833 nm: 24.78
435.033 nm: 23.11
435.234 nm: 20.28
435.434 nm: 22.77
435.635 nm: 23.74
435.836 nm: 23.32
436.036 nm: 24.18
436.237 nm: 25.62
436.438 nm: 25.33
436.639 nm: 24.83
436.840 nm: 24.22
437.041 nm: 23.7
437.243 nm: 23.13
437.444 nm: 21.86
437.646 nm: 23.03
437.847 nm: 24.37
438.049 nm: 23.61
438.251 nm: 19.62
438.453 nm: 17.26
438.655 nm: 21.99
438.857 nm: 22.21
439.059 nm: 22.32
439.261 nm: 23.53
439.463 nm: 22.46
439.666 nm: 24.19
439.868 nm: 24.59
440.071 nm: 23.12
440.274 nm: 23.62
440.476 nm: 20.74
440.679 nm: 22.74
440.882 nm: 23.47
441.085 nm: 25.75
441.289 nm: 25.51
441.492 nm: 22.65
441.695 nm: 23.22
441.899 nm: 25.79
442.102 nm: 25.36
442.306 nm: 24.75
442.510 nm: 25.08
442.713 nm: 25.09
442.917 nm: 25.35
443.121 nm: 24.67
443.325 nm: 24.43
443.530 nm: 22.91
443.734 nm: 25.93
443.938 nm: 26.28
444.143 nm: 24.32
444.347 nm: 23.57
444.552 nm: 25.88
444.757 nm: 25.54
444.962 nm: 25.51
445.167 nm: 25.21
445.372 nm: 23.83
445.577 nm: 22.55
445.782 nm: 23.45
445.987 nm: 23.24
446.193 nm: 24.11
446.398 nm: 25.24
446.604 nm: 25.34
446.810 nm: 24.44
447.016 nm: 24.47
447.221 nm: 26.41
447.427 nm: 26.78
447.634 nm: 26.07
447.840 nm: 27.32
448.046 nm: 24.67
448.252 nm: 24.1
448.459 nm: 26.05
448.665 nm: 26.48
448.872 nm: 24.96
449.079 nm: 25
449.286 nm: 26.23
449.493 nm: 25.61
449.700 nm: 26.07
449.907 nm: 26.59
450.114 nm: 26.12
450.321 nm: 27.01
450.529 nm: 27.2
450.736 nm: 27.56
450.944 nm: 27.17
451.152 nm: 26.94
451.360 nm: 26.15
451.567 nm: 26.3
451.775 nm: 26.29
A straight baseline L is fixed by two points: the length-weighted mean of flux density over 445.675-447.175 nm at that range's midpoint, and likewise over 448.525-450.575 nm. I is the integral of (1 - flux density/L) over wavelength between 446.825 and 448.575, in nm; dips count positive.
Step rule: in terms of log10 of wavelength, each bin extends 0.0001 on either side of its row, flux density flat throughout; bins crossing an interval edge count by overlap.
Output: -0.04 nm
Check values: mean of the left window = 24.4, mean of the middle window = 25.7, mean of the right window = 26.1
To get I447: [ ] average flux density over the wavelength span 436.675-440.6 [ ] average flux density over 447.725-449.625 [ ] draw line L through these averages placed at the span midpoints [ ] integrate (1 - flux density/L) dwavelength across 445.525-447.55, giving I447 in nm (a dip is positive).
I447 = 0.03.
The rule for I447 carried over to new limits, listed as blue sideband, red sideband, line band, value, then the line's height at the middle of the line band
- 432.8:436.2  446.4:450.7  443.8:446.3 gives 0.054 nm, 25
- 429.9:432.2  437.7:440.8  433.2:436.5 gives -0.285 nm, 20.8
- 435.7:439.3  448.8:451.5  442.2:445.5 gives -0.025 nm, 24.7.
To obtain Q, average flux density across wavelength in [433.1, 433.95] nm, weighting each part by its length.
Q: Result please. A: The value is 22.7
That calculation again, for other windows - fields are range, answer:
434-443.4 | 23.3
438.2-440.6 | 22.2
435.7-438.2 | 23.8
